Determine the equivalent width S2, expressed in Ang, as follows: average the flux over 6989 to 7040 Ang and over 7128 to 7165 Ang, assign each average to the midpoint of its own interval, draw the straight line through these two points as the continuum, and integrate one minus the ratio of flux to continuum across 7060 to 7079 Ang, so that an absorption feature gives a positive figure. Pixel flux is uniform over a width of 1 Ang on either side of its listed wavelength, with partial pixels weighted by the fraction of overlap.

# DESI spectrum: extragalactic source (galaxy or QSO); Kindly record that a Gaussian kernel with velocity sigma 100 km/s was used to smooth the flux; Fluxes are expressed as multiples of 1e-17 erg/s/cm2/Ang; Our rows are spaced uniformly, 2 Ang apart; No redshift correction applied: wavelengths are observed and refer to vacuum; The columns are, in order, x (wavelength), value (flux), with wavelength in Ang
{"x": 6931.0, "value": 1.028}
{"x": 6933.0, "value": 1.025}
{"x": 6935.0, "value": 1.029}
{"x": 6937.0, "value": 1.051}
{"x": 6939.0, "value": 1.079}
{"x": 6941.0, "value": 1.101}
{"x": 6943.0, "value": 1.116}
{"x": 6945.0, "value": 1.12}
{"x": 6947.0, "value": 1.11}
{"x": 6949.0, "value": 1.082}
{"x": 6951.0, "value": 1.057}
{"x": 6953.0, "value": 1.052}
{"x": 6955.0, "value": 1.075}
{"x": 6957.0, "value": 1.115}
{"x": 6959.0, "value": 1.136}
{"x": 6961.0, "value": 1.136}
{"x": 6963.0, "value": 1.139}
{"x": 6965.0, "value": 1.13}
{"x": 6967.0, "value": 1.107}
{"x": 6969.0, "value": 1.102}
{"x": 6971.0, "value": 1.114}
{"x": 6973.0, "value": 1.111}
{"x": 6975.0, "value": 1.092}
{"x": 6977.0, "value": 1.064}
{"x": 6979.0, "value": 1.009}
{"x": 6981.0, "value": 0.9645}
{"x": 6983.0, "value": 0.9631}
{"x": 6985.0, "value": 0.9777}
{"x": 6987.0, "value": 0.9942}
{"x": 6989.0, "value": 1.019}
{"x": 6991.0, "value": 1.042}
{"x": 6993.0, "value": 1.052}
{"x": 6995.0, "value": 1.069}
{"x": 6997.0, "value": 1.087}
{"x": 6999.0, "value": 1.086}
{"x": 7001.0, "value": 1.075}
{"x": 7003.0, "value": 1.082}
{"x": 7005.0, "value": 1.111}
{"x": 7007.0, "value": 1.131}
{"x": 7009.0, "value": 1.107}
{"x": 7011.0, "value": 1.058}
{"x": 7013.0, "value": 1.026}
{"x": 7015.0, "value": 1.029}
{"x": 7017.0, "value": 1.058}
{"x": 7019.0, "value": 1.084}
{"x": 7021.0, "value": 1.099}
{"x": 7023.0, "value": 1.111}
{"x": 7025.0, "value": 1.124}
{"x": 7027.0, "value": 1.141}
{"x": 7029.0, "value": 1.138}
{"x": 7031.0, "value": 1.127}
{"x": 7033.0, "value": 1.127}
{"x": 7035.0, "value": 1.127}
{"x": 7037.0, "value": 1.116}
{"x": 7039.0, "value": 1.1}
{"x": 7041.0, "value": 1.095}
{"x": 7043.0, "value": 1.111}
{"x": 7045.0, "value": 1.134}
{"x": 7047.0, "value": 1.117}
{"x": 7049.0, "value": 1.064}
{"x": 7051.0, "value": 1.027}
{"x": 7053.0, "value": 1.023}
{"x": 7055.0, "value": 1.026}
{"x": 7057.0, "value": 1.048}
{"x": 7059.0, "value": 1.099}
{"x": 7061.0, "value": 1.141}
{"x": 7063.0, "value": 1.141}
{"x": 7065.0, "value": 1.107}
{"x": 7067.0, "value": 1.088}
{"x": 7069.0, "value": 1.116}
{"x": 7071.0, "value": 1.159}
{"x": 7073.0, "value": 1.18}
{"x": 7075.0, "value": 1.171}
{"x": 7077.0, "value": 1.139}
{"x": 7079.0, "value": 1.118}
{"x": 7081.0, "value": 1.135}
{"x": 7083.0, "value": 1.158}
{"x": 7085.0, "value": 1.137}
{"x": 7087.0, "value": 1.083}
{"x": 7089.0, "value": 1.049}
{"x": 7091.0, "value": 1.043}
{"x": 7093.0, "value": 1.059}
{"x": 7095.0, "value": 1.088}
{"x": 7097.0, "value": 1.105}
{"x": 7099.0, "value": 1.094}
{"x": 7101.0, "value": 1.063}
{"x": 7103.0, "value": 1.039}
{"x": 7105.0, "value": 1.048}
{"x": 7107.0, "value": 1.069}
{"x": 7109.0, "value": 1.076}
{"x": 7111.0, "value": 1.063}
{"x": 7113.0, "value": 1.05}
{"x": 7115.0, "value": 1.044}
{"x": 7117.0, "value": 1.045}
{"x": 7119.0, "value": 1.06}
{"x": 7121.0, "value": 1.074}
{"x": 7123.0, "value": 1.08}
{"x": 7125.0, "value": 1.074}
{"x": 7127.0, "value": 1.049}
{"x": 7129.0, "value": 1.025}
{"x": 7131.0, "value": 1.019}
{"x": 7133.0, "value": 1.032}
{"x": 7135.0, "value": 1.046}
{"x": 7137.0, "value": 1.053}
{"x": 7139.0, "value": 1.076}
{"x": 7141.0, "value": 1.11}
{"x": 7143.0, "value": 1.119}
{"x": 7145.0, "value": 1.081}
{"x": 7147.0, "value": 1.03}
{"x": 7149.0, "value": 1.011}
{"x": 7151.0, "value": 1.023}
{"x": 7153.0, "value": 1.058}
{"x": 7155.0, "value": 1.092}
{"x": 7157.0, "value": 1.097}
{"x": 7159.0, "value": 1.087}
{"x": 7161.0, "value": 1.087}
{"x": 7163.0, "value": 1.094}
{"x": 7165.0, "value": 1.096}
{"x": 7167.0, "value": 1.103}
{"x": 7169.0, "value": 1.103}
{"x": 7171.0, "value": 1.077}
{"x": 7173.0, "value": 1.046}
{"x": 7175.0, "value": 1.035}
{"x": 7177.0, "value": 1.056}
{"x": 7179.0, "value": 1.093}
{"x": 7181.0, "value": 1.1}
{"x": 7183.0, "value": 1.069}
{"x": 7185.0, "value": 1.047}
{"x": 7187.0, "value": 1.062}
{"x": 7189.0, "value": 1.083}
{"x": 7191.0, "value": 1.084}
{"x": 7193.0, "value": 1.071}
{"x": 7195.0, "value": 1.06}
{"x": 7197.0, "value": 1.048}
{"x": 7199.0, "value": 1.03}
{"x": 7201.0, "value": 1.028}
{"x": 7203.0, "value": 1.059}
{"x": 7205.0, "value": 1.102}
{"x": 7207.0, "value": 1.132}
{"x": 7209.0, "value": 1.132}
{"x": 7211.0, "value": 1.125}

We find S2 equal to -1.01 Ang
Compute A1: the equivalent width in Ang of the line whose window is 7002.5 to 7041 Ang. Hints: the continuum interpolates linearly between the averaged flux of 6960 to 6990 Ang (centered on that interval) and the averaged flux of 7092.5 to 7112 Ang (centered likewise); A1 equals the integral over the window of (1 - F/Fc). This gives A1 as -1.3 Ang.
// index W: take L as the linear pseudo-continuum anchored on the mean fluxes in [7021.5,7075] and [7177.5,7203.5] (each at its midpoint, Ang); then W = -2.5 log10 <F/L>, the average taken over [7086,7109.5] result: 0.03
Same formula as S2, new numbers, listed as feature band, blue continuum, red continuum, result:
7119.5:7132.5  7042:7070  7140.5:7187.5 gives 0.3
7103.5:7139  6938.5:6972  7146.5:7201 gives 0.8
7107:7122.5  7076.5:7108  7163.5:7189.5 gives 0.4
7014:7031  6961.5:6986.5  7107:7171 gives -0.6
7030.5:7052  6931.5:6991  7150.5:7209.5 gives -0.6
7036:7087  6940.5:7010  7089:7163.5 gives -1.9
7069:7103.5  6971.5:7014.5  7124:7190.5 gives -1.5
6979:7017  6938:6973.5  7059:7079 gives 2.3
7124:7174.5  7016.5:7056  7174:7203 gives 0.2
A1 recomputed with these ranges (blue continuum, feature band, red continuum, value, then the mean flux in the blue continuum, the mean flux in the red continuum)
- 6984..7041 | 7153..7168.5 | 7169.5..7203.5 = -0.4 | 1.08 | 1.06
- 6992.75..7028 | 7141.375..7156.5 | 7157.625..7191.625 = 0.2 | 1.09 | 1.08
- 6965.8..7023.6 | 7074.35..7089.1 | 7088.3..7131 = -0.9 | 1.06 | 1.06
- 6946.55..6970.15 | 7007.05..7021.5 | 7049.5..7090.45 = 0.5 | 1.1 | 1.11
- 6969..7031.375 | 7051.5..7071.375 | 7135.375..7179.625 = -0.4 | 1.07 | 1.07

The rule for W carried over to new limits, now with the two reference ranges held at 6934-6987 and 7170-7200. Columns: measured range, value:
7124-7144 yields 0.01 mag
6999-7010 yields -0.03 mag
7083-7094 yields -0.01 mag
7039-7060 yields 0.00 mag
